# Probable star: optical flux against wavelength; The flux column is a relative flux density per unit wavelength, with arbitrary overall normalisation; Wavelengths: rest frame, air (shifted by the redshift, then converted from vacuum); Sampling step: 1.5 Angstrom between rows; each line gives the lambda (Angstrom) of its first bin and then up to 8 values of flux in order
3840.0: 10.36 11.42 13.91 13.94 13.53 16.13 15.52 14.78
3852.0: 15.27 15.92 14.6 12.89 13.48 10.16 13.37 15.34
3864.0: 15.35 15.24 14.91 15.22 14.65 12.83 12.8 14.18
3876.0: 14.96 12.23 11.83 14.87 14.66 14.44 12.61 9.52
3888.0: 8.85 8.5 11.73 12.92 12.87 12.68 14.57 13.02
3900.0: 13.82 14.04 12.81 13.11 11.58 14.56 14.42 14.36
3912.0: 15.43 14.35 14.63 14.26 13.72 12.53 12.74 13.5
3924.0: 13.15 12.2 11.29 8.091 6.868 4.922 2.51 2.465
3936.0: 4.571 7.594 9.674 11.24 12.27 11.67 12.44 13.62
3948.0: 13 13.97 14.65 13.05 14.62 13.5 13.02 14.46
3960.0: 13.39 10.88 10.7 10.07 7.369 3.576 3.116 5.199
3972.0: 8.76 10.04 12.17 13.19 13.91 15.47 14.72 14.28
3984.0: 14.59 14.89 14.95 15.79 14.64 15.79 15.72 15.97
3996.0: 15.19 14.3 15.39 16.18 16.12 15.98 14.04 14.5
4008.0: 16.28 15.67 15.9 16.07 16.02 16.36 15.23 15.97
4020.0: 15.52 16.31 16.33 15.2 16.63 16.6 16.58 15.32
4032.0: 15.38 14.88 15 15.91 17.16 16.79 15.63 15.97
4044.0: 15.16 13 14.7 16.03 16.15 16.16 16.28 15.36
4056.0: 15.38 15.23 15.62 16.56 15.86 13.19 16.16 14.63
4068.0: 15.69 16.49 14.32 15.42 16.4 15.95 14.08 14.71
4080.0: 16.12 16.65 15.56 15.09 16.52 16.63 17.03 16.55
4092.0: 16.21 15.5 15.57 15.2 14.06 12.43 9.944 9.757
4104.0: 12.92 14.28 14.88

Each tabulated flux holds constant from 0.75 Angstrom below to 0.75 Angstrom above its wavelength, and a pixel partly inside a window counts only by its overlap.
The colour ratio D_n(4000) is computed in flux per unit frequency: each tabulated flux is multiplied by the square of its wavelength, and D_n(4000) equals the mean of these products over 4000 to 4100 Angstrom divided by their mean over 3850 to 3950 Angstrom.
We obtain 1.4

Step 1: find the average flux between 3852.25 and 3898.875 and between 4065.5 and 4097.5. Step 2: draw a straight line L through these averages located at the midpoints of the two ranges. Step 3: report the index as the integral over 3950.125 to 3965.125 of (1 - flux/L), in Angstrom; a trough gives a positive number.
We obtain 1.5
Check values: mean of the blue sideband 13.3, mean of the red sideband 15.7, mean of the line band 12.9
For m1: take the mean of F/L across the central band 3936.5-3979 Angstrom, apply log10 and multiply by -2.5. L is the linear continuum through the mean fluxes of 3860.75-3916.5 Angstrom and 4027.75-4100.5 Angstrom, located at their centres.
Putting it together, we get 0.27 mag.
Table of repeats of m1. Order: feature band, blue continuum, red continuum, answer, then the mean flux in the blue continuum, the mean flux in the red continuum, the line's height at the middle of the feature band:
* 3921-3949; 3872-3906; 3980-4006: 0.39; 12.7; 15.2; 13.8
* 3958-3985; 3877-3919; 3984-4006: 0.33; 13.1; 15.3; 14.8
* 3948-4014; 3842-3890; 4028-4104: 0.10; 13.7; 15.3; 14.6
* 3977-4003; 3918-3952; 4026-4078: -0.18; 10.3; 15.6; 12.8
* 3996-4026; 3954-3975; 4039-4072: -0.23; 9.82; 15.5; 12.7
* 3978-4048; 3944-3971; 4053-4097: -0.17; 11.2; 15.7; 13.3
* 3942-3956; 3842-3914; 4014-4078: 0.09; 13.6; 15.6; 14.5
